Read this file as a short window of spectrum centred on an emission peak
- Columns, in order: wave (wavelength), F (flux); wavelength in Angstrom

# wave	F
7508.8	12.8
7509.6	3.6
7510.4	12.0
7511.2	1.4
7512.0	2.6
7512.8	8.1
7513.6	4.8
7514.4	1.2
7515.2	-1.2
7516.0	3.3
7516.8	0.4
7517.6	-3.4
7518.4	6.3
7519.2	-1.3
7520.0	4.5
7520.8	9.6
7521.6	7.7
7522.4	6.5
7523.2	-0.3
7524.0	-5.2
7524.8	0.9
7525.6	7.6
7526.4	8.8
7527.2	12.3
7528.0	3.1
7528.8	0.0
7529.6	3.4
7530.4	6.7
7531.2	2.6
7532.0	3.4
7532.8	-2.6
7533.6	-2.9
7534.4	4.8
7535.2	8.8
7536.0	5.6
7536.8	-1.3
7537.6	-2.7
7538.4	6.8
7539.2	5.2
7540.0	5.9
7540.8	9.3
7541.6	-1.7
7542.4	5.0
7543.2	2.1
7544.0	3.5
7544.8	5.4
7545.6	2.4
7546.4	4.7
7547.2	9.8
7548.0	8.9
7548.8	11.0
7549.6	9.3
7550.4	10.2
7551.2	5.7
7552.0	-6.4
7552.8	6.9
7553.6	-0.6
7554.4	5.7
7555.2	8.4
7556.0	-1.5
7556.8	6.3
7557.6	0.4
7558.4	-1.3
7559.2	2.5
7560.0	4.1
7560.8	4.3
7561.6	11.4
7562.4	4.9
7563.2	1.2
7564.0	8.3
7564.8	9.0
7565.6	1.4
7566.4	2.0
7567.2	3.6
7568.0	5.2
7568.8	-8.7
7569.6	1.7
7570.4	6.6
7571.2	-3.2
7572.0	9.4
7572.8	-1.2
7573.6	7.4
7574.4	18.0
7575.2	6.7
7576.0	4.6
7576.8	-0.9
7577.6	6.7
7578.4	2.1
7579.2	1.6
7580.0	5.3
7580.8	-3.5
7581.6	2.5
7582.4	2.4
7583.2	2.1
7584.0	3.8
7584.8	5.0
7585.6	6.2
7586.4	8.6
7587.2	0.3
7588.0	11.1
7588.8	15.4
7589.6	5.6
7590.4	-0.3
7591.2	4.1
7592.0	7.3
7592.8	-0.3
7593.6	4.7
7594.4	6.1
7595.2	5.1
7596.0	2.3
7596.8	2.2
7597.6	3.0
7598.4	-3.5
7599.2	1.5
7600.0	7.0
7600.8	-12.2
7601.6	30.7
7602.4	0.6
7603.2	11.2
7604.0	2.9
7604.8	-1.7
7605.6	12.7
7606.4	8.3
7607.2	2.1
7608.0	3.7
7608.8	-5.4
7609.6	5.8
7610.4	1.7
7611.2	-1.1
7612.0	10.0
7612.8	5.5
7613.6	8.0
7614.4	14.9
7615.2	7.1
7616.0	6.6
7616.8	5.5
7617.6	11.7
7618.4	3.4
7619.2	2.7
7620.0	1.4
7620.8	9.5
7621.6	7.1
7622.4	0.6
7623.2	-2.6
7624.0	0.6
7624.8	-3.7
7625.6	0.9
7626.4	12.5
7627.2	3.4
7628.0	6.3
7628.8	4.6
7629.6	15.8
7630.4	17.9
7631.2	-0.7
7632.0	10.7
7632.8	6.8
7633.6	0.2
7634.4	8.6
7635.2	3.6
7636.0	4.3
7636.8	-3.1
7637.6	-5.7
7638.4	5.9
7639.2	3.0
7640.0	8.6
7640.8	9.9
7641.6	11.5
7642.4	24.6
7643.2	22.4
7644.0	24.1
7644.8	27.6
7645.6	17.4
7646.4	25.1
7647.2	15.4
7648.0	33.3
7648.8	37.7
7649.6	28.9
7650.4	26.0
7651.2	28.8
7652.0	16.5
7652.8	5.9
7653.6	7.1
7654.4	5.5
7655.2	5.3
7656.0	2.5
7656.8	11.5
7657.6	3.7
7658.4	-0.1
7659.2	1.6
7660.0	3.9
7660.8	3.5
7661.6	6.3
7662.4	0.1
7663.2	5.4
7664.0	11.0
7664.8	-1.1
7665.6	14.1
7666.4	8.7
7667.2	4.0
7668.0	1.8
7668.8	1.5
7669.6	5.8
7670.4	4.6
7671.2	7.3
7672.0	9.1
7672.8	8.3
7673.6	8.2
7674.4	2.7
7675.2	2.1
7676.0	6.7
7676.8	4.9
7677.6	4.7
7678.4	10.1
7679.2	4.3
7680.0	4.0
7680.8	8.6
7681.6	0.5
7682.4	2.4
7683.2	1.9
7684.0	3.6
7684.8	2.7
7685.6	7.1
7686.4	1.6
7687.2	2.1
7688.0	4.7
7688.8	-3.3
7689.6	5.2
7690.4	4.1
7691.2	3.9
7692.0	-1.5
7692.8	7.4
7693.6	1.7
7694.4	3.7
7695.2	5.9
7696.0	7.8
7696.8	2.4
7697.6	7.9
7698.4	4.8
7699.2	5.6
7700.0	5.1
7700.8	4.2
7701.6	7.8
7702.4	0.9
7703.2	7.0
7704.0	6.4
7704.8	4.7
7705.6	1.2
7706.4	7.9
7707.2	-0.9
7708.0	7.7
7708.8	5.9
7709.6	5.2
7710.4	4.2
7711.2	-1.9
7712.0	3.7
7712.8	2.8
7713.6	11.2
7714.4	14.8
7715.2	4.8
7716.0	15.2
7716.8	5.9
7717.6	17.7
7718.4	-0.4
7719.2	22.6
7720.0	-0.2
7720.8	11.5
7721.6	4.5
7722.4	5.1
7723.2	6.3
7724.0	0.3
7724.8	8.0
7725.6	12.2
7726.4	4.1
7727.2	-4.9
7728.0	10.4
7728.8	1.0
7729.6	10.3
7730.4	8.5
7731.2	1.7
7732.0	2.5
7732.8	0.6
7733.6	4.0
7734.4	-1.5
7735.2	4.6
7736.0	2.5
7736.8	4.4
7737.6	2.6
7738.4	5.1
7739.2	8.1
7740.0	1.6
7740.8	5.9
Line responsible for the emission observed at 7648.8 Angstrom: [O II] 3727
